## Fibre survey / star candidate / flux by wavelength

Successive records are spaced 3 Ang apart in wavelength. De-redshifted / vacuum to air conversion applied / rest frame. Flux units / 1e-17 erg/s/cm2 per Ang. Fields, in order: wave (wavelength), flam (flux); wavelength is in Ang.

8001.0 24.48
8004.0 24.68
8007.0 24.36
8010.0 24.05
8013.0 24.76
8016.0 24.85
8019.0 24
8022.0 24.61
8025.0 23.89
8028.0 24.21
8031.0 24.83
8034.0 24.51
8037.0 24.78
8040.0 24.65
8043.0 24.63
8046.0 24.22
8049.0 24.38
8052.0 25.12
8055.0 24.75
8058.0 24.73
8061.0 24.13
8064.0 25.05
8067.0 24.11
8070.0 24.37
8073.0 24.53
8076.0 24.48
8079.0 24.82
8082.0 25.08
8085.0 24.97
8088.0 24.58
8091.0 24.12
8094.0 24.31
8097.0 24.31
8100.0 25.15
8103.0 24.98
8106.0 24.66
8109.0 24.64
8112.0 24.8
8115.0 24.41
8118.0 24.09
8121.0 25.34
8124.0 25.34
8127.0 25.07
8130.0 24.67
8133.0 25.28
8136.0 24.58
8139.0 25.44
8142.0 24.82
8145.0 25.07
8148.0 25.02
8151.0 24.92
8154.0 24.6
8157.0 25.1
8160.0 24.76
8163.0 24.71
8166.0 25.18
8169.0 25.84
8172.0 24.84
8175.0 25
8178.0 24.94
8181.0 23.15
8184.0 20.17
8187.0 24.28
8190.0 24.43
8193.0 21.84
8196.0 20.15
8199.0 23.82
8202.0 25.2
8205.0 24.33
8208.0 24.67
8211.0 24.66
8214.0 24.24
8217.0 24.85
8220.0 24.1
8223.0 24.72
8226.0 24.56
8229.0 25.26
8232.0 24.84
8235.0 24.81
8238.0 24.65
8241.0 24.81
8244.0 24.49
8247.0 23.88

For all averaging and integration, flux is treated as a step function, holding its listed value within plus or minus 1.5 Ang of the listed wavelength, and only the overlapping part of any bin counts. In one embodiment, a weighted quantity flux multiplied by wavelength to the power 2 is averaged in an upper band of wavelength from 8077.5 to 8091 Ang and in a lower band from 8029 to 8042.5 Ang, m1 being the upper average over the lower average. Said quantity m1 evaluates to 1.02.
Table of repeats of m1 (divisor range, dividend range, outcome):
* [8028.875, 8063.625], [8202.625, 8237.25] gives 1.05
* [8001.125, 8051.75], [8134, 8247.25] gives 1.04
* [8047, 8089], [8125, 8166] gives 1.03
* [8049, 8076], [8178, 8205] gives 0.97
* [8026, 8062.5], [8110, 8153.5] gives 1.04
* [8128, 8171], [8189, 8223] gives 0.97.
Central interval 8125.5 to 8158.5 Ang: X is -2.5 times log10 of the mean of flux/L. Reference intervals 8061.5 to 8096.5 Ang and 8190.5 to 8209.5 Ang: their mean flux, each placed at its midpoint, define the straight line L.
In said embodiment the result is -0.04 mag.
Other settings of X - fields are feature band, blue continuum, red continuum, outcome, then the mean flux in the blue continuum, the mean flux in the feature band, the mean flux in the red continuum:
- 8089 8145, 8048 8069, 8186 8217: -0.02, 24.6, 24.8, 23.8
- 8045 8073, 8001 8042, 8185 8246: -0.01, 24.5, 24.5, 24.2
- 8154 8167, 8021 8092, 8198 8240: -0.01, 24.6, 24.9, 24.6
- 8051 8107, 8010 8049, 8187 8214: -0.02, 24.5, 24.6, 23.7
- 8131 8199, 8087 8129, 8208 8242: 0.02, 24.7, 24.3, 24.7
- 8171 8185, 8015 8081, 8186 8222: 0.01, 24.5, 23.7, 23.9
